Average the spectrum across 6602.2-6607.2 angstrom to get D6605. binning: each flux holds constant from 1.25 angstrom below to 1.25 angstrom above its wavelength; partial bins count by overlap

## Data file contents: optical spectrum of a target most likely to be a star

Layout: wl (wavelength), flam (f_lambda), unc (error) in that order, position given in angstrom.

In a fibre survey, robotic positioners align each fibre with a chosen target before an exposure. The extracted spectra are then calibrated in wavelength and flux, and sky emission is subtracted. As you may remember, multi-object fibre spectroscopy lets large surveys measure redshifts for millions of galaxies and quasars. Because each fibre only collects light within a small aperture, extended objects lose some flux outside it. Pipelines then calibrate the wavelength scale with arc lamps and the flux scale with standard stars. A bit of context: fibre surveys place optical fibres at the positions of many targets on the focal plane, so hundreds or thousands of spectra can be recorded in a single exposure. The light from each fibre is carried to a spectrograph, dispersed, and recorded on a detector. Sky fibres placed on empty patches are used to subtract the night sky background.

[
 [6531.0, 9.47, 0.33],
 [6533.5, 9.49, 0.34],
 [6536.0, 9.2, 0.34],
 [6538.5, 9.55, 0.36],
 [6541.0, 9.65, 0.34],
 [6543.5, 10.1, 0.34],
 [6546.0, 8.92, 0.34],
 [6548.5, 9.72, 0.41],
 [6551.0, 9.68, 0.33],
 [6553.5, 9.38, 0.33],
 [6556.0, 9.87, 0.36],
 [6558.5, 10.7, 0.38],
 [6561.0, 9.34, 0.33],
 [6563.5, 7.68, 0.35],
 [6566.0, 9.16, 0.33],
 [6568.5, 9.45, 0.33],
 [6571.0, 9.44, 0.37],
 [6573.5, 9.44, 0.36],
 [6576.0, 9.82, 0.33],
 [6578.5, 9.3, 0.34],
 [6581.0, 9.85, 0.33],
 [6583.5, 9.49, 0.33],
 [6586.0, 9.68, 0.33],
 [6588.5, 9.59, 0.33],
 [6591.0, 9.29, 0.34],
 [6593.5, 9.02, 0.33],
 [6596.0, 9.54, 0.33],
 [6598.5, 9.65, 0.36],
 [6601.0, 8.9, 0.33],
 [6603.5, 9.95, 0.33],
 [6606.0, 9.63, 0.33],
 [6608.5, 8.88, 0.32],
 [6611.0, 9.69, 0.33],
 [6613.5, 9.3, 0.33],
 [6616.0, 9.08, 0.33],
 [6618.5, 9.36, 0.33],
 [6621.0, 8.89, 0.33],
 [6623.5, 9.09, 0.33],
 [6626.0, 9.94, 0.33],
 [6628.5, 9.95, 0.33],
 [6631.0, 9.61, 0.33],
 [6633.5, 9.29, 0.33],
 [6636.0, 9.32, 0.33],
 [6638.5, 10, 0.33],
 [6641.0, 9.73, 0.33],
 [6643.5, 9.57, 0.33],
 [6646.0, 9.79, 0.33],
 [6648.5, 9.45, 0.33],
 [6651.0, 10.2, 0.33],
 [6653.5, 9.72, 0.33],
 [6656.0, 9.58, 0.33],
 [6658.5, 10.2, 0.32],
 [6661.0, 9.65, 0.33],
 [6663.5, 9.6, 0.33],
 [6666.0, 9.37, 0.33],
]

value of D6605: 9.78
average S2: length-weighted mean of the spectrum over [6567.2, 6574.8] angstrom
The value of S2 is 9.44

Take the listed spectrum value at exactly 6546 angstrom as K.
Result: 8.92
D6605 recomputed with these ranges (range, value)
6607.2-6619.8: 9.26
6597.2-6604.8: 9.5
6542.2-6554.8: 9.56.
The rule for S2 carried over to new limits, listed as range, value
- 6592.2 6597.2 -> 9.28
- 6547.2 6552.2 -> 9.69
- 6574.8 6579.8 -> 9.56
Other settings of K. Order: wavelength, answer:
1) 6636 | 9.32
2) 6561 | 9.34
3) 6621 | 8.89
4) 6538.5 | 9.55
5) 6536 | 9.2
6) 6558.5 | 10.7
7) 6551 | 9.68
